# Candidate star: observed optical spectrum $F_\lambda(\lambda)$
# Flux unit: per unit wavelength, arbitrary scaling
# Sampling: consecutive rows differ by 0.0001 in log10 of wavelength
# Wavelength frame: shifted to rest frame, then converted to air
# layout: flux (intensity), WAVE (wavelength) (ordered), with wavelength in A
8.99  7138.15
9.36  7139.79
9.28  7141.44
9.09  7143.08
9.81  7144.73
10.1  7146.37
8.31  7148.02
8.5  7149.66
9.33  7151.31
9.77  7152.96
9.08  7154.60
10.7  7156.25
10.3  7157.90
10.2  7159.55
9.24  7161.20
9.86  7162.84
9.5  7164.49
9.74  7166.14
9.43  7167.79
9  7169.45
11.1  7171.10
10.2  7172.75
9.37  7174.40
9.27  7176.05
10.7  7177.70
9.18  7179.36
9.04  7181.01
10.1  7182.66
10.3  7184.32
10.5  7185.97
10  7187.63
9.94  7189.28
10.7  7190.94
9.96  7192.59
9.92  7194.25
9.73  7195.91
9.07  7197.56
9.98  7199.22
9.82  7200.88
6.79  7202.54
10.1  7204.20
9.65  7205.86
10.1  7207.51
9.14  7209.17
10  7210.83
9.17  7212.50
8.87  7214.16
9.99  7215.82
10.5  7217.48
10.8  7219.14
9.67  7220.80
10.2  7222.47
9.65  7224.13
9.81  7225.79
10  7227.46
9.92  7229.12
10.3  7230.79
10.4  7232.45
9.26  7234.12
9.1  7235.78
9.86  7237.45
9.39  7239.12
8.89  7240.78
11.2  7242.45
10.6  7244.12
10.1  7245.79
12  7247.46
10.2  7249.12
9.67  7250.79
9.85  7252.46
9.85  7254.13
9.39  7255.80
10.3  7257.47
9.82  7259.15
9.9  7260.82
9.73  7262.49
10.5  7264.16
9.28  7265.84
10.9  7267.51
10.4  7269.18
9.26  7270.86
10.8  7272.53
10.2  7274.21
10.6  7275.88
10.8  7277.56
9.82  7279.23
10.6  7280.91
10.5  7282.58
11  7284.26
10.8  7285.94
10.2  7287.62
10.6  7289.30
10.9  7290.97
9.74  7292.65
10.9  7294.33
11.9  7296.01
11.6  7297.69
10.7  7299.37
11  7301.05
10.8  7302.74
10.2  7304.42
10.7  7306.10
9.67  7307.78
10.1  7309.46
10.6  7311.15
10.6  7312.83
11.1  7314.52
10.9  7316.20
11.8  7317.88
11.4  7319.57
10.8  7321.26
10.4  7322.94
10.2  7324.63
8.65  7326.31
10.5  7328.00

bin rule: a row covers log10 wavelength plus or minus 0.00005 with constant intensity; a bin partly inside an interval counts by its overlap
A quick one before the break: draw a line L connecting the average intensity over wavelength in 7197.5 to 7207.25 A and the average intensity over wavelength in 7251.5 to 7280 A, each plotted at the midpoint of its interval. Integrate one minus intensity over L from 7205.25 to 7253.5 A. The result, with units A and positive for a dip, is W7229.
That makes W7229 -1.6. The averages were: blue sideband 9.3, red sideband 10.1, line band 9.94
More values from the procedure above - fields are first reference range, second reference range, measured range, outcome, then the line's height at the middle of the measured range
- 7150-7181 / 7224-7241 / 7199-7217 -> 0.57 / 9.73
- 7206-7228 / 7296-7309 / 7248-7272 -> 0.74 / 10.3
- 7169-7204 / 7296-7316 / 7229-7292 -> 0.99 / 10.3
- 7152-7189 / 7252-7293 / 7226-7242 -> 0.58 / 10.1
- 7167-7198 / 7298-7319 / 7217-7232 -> 0.09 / 10.2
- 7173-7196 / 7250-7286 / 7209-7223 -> 0.24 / 10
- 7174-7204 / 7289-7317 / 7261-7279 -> 0.34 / 10.4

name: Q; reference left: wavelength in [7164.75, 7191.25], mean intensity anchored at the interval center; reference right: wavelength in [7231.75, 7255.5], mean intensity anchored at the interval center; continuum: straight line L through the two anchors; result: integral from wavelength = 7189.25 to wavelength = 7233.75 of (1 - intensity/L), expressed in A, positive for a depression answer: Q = 0.8 A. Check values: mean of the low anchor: 9.88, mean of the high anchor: 10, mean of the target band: 9.78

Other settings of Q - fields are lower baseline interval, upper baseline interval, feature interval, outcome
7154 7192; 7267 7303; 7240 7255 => 0.2 A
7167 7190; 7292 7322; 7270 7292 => 0.3 A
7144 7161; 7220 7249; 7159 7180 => -0.1 A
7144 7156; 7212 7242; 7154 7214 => -1.3 A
